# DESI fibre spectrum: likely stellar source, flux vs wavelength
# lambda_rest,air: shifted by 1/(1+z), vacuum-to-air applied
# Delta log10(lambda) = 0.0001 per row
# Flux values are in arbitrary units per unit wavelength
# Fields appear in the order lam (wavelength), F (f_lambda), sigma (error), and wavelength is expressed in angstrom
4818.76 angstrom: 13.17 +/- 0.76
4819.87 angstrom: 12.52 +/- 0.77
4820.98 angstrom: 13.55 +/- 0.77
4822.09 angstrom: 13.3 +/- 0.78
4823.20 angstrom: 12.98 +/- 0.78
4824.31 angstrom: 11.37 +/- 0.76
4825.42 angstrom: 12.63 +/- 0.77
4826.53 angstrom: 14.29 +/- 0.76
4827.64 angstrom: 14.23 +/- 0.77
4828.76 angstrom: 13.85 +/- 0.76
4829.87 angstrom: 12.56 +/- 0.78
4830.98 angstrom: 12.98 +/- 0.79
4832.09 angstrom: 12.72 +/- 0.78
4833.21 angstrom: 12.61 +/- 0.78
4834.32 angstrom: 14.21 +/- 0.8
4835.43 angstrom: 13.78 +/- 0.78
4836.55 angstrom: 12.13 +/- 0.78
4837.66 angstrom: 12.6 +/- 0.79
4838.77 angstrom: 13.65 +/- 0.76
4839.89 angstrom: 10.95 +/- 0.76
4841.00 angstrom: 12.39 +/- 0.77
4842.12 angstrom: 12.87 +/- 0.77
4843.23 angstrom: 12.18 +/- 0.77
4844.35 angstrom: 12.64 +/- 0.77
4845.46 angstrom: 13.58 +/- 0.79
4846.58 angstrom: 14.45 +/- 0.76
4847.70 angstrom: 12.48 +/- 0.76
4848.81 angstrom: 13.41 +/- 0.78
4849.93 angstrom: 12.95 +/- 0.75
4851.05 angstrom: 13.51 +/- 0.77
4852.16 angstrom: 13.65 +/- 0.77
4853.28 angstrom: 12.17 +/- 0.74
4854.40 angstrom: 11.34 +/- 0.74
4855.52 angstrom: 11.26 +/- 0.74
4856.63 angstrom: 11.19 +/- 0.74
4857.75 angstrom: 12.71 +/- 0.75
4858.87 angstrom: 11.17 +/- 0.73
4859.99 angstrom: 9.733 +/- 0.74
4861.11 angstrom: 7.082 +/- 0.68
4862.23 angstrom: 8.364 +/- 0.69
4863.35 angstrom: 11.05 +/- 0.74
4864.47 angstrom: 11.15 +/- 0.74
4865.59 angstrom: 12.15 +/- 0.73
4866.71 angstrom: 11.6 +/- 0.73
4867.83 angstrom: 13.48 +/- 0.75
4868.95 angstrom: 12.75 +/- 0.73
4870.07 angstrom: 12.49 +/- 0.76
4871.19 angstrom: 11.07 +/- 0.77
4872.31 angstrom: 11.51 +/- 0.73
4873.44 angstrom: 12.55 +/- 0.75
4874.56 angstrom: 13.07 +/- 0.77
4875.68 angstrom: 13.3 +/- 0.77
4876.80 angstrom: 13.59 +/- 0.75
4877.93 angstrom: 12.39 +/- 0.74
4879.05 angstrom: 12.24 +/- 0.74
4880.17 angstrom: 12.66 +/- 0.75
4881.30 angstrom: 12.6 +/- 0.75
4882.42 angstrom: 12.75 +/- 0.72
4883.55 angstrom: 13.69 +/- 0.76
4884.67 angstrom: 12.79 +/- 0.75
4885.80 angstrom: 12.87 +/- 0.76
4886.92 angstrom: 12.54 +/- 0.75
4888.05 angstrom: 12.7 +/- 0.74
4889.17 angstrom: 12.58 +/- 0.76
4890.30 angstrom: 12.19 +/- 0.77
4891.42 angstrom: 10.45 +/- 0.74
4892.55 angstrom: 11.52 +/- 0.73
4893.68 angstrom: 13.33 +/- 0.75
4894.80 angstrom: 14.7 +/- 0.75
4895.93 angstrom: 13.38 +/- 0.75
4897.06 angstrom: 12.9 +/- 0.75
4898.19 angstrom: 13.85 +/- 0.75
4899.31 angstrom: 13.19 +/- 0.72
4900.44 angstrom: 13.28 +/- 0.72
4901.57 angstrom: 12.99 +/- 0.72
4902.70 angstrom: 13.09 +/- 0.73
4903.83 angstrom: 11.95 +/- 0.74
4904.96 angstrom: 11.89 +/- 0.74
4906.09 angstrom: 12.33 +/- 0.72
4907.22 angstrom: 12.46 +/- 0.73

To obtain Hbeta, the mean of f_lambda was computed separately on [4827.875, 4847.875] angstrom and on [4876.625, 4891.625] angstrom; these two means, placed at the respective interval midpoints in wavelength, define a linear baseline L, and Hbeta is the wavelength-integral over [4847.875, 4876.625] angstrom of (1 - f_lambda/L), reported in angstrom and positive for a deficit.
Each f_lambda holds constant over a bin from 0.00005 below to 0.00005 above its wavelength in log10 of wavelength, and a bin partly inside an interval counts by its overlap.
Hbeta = 2.12 angstrom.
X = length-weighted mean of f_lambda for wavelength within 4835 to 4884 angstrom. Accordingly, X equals 12.2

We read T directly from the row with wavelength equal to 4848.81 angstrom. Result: 13.41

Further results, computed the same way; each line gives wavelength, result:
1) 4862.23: 8.364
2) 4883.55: 13.69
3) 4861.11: 7.082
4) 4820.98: 13.55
